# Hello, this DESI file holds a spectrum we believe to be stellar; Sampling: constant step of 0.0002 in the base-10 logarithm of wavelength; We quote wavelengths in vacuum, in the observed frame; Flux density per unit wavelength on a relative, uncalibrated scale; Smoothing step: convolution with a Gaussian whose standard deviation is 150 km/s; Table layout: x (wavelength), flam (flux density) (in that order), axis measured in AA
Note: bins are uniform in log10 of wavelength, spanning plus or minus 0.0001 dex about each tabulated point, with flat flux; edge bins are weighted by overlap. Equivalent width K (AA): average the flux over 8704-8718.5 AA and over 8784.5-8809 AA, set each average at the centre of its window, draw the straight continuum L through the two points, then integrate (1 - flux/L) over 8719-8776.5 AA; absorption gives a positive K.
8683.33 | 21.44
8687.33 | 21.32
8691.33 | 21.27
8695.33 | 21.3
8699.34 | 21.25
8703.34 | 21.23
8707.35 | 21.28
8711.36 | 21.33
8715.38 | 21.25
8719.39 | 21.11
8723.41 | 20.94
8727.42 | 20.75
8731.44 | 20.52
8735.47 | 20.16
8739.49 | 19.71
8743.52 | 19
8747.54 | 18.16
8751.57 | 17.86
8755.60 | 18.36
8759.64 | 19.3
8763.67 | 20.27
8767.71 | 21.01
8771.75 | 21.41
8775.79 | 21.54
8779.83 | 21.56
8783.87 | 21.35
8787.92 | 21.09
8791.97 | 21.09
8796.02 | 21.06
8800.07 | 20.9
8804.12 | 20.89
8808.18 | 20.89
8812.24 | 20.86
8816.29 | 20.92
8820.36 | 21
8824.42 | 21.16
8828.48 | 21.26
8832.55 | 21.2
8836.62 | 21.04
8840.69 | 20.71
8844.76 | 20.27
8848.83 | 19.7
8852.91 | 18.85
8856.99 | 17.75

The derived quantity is 3.3 AA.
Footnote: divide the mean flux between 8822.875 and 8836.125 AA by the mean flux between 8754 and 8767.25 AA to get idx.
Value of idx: 1.08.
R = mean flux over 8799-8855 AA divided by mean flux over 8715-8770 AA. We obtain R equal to 1.0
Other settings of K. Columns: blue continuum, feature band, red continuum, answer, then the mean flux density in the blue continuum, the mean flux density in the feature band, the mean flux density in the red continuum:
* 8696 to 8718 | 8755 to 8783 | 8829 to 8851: 0.4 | 21.3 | 20.6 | 20.6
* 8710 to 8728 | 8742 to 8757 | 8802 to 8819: 1.9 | 21.1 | 18.3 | 20.9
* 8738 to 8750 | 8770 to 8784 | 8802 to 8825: -1.1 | 18.9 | 21.5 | 20.9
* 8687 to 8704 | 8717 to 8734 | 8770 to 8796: 0.4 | 21.3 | 20.8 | 21.3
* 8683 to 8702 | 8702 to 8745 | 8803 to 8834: 1.1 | 21.3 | 20.7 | 21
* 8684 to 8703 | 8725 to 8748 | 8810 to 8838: 1.5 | 21.3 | 19.8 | 21.1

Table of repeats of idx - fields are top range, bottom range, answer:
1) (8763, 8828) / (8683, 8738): 1.00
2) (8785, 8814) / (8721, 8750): 1.06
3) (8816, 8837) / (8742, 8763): 1.13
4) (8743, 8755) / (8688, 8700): 0.86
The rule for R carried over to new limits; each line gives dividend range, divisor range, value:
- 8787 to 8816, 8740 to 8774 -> 1.08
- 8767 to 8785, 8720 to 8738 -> 1.04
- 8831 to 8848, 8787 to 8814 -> 0.99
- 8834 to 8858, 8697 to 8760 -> 0.98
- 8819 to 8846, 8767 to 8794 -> 0.98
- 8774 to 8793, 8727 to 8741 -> 1.05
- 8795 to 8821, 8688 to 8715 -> 0.98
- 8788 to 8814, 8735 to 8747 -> 1.08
